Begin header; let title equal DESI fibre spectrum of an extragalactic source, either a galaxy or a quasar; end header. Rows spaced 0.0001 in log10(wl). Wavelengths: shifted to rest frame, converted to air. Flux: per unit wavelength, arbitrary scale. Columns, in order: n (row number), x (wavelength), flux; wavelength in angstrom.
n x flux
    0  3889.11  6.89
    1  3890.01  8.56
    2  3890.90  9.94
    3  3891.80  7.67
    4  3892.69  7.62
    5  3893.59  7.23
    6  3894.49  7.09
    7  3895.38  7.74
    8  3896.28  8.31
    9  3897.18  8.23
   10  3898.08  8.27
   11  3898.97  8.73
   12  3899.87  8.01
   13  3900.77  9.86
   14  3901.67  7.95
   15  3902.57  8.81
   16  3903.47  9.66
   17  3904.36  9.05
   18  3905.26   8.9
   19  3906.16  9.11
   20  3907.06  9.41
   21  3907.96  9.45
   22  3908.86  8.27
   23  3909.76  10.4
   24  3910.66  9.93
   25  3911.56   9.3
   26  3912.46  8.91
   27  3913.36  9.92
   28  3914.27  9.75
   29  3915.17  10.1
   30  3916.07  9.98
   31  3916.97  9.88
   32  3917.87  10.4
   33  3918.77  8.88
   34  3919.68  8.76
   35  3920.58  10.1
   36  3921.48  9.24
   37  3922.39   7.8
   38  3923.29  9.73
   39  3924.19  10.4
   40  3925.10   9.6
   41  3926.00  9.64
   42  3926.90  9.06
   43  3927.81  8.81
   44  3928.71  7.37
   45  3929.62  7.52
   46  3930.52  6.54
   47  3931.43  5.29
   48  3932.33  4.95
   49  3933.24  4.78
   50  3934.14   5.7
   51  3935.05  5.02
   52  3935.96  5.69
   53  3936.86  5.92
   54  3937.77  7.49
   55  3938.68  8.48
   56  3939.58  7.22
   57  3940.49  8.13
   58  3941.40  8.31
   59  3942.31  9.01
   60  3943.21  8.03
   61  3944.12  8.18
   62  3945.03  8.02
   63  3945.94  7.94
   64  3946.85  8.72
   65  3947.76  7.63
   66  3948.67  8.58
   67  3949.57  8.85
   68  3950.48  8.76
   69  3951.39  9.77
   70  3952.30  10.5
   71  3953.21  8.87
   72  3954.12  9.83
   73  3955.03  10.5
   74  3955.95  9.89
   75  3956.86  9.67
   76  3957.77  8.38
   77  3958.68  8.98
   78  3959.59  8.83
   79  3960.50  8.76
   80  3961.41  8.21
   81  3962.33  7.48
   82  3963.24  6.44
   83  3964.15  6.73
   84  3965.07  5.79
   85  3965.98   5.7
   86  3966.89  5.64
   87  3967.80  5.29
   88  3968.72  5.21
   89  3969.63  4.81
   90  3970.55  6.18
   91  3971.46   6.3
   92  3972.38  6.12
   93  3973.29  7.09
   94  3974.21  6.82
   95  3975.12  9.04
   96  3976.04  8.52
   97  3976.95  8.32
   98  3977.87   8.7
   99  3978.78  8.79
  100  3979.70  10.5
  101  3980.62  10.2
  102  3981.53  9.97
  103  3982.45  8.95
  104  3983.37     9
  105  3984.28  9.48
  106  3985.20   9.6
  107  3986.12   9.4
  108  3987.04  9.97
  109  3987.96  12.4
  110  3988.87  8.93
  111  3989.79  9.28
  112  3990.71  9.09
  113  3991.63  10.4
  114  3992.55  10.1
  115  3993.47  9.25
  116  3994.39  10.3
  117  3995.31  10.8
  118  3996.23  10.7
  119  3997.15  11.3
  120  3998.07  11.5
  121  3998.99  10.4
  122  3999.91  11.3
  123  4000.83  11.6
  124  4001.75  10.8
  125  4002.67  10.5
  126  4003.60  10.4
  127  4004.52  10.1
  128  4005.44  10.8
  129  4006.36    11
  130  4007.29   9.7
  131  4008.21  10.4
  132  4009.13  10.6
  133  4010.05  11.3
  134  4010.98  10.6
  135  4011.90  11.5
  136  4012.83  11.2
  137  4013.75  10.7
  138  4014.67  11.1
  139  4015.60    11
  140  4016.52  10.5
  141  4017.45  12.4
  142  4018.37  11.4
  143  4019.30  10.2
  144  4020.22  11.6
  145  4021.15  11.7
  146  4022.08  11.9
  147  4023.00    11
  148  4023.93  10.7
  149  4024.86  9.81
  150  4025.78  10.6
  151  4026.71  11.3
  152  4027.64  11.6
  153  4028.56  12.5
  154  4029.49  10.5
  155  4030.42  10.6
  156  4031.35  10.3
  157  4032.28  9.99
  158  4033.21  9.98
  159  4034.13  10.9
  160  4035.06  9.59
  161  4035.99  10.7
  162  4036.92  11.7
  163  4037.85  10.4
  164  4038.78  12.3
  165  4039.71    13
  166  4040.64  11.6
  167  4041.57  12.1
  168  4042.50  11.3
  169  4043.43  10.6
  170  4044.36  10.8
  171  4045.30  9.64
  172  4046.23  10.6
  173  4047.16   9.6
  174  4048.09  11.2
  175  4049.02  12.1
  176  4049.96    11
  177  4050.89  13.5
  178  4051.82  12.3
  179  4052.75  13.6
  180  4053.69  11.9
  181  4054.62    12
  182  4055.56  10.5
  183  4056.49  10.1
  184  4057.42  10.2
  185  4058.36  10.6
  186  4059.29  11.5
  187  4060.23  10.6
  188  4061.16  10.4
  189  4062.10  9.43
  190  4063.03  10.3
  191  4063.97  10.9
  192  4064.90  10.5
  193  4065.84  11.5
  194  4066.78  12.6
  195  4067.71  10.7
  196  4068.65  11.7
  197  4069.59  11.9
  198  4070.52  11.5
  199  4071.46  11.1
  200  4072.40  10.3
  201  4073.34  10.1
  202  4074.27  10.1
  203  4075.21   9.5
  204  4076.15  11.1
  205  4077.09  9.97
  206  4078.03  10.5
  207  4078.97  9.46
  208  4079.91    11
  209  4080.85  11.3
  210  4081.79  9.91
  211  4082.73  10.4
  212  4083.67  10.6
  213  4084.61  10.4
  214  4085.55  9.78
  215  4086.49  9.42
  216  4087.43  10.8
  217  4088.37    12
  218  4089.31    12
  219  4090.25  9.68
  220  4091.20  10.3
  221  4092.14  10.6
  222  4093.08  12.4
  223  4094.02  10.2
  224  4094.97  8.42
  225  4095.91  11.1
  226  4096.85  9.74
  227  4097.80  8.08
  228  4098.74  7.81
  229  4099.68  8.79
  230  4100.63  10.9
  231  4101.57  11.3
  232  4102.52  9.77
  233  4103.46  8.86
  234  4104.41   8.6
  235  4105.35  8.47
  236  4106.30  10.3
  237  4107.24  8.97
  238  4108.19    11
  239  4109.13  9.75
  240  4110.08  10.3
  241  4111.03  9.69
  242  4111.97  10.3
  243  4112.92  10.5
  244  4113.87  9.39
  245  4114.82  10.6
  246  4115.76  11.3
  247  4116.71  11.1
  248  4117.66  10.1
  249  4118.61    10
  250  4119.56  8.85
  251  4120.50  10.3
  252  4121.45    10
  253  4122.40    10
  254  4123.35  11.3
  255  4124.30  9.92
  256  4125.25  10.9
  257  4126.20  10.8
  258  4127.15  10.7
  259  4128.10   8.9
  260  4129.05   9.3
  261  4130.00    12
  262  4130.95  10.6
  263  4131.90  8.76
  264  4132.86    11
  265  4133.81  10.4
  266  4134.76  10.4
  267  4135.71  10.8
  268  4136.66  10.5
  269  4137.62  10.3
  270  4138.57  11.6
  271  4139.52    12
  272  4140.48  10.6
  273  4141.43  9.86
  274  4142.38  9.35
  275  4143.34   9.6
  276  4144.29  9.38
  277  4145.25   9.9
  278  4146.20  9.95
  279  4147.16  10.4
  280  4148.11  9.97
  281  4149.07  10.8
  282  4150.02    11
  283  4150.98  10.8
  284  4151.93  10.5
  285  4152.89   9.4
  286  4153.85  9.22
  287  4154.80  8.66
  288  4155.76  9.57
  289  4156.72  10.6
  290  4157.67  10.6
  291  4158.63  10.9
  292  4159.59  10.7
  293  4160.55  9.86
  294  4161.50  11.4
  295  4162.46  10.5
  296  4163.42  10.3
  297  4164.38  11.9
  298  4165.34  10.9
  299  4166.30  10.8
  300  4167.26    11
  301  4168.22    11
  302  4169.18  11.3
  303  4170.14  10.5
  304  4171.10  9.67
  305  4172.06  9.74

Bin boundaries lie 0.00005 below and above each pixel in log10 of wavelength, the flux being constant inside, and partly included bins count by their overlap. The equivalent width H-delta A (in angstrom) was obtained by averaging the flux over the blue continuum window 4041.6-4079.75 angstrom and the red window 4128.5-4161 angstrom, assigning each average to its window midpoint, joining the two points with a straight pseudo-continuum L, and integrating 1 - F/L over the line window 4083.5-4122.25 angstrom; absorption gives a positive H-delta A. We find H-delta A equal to 2.0 angstrom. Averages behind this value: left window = 10.9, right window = 10.3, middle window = 10.1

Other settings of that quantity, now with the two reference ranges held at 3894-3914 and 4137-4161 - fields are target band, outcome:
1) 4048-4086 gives -4.5 angstrom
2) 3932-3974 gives 7.4 angstrom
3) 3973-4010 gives -2.2 angstrom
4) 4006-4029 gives -3.8 angstrom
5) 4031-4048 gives -2.2 angstrom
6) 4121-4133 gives -0.2 angstrom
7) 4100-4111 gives 0.2 angstrom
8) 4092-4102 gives 0.0 angstrom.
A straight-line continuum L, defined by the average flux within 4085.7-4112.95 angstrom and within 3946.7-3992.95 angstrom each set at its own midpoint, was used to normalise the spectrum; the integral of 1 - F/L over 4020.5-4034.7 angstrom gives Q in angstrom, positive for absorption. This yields -2.73 angstrom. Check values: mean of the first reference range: 8.45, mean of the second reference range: 9.99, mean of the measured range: 10.9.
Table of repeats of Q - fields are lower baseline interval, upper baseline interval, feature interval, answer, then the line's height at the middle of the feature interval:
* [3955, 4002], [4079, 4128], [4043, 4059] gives -2.7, 9.58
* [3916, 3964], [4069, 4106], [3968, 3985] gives 1.5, 8.76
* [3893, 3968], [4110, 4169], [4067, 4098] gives -2.3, 9.81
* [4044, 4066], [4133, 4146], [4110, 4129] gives 0.5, 10.5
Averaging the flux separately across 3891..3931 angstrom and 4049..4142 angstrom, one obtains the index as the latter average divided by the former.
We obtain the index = 1.2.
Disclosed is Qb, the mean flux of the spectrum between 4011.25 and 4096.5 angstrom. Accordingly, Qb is 10.9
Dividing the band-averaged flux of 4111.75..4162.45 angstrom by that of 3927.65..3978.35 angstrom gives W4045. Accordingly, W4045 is 1.4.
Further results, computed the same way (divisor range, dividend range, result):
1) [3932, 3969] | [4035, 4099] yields 1.40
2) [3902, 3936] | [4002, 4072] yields 1.28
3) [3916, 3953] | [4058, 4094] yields 1.31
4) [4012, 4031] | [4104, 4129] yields 0.91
